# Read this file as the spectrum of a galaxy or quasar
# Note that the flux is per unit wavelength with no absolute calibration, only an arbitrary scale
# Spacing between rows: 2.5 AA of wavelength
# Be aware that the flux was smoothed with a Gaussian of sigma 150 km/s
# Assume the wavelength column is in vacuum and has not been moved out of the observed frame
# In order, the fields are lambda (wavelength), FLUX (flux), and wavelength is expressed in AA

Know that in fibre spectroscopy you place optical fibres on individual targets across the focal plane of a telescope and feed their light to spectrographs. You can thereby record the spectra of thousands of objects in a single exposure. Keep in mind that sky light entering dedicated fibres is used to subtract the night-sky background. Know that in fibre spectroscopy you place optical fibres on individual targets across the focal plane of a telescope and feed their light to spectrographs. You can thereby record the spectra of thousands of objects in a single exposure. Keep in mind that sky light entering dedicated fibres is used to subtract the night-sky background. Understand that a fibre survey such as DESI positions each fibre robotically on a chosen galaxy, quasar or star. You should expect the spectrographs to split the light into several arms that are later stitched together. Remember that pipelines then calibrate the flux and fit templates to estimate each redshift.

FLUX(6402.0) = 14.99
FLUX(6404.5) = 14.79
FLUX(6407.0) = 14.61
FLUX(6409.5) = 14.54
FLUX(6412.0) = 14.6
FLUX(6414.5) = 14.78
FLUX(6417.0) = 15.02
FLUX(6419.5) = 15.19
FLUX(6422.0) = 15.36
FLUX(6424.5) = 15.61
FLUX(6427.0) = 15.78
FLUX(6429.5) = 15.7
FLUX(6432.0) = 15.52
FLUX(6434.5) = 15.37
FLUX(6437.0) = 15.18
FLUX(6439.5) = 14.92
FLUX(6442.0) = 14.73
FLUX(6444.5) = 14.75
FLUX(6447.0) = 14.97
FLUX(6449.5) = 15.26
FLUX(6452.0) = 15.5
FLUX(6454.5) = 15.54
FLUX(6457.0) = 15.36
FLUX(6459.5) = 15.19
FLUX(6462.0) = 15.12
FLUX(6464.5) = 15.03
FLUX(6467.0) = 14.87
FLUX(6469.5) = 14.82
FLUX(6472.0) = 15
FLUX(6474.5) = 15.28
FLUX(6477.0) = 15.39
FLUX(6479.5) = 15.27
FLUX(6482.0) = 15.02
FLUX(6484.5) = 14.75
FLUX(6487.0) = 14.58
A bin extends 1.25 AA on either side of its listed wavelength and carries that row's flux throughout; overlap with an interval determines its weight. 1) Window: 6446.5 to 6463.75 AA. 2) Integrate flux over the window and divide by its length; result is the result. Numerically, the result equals 15.3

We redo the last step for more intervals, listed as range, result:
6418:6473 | 15.2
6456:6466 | 15.2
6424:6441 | 15.4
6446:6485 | 15.2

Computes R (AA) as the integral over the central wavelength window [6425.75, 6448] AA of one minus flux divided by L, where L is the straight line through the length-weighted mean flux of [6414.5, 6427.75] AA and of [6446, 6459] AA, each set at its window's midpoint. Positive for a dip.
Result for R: 0.15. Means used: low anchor 15.3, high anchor 15.3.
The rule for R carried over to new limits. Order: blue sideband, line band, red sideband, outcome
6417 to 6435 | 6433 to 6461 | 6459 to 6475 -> 0.1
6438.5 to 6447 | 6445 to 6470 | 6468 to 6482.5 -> -0.3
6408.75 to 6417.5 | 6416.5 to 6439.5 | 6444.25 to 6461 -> -0.7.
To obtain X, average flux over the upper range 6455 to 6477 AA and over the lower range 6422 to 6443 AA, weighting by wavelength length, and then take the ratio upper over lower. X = 0.98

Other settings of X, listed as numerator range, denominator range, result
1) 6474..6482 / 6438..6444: 1.03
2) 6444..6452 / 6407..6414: 1.03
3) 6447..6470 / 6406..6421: 1.03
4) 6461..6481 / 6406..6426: 1.01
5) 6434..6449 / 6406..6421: 1.01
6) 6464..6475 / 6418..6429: 0.97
